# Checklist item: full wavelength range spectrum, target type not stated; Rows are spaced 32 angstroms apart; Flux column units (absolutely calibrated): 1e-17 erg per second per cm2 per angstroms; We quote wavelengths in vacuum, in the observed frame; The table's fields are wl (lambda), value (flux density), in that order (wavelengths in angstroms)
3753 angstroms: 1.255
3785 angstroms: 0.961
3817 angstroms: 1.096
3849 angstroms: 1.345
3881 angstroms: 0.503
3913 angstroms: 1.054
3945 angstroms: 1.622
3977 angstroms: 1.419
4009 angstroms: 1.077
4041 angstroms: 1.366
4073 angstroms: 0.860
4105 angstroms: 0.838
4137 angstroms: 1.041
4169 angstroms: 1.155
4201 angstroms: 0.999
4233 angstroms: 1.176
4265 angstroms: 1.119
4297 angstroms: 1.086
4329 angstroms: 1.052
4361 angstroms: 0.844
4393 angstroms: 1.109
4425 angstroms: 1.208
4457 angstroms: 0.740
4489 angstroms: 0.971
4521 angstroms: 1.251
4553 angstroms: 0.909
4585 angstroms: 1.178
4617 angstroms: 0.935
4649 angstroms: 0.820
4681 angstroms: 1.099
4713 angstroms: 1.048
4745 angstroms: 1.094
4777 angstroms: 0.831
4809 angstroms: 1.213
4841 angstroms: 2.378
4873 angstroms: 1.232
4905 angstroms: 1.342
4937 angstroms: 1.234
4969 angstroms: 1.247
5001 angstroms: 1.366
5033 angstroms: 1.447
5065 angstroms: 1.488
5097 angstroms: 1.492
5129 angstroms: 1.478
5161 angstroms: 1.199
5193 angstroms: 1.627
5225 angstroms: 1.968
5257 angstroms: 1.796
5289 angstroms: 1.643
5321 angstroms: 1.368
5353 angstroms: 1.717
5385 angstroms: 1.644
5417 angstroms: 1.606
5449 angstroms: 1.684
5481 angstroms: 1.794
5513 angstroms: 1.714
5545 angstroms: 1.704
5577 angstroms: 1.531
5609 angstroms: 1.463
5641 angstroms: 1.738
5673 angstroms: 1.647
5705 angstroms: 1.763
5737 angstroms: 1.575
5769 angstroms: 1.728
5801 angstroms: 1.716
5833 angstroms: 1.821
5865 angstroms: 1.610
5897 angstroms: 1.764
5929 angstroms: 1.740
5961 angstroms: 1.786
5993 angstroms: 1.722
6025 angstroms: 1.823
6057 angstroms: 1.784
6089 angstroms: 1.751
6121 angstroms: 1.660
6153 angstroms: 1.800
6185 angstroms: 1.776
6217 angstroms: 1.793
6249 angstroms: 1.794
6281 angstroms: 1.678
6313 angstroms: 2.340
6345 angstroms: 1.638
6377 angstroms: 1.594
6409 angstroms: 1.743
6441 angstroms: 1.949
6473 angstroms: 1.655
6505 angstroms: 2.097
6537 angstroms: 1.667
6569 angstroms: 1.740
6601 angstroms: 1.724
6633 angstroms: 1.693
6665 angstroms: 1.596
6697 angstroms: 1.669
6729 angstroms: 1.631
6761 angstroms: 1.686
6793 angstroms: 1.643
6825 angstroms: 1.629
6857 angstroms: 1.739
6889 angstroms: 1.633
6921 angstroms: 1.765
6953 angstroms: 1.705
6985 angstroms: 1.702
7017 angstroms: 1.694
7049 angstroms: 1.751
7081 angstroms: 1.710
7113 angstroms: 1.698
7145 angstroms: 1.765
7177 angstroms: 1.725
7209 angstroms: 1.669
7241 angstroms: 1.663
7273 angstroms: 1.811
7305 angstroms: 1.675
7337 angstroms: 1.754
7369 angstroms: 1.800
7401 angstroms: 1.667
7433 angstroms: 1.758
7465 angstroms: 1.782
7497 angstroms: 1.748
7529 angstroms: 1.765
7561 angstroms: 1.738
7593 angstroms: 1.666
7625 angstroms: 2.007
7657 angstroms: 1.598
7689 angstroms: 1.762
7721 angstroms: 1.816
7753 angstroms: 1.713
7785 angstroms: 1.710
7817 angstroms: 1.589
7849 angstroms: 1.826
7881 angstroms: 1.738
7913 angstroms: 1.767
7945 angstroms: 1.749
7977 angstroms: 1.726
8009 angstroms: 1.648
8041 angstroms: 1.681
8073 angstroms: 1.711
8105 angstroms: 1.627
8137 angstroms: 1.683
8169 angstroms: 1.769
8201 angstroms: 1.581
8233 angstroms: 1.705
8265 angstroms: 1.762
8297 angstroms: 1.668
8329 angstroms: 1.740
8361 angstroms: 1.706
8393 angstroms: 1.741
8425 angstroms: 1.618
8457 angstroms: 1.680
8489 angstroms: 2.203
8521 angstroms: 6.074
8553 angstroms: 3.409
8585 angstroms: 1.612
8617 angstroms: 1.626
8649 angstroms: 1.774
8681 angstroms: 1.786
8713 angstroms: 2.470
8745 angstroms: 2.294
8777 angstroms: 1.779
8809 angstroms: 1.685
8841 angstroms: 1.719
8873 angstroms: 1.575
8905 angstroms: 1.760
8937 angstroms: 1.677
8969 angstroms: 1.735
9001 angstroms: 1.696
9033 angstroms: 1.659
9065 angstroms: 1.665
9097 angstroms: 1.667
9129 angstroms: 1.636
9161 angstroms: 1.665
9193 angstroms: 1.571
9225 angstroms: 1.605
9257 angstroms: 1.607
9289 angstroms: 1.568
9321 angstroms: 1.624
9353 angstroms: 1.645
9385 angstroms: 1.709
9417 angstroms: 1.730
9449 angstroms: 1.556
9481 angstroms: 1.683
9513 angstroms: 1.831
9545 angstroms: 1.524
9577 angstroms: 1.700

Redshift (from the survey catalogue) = 0.298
